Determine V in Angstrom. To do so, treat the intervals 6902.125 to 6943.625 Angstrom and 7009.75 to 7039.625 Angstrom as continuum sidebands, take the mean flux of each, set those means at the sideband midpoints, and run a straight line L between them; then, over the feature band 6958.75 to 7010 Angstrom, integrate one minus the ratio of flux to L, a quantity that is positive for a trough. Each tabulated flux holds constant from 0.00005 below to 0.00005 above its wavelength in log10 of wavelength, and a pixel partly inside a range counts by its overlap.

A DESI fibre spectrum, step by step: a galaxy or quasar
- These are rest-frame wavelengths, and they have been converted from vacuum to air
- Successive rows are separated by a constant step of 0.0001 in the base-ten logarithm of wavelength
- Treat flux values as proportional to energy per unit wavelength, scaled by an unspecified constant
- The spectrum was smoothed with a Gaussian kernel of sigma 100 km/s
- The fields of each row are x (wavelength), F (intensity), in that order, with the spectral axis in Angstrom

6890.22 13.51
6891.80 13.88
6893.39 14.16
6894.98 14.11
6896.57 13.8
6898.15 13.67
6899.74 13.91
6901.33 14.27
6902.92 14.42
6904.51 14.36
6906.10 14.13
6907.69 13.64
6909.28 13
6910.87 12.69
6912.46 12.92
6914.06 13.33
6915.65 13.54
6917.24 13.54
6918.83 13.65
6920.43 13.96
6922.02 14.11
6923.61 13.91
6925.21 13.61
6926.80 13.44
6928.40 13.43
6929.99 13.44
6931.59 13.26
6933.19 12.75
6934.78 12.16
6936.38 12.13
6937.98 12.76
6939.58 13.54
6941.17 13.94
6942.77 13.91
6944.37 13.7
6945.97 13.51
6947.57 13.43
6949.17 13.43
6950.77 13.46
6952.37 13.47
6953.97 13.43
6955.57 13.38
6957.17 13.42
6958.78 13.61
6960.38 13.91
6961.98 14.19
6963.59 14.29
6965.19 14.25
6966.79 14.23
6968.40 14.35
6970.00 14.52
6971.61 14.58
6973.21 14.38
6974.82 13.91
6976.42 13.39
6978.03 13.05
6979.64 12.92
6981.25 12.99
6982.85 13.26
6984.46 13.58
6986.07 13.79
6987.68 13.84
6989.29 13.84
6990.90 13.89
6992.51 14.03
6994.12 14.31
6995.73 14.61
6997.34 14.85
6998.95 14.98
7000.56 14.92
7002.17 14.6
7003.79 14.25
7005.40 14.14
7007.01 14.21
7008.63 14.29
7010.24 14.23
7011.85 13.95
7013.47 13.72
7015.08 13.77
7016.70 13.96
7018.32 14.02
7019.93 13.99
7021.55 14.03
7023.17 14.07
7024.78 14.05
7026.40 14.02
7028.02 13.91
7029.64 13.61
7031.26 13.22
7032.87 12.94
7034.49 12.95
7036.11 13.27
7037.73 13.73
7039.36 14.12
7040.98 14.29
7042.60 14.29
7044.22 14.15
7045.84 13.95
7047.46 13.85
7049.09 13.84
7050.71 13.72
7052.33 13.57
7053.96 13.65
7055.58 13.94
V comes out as -1.65 Angstrom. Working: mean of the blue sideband 13.4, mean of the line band 14.1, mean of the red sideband 13.8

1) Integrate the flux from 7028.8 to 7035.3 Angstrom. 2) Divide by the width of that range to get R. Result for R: 13.2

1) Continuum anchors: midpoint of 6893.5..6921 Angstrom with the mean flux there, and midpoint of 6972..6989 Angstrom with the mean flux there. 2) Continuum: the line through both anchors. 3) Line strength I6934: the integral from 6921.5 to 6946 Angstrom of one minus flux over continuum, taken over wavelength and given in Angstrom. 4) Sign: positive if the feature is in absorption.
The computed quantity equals 0.6 Angstrom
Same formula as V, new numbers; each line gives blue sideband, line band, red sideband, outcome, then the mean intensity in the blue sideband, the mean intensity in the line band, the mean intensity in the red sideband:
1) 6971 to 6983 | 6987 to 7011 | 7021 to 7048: -1.2 Angstrom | 13.6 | 14.3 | 13.8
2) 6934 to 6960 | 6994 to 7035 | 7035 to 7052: -1.0 Angstrom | 13.3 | 14.1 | 13.9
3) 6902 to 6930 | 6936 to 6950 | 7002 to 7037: 0.3 Angstrom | 13.6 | 13.4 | 13.9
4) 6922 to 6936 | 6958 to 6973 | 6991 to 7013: -0.4 Angstrom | 13.3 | 14.2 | 14.4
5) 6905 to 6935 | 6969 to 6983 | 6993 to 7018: 0.3 Angstrom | 13.4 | 13.7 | 14.3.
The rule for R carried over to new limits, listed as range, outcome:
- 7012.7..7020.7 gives 13.9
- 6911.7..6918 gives 13.3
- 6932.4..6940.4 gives 12.7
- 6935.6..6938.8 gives 12.4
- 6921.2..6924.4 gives 14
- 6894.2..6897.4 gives 14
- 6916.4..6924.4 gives 13.8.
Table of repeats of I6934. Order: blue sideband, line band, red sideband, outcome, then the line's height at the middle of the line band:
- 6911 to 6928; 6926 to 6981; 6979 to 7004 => 0.9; 13.8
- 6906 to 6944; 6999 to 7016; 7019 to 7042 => -0.7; 13.7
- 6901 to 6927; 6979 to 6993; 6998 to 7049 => 0.3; 13.9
